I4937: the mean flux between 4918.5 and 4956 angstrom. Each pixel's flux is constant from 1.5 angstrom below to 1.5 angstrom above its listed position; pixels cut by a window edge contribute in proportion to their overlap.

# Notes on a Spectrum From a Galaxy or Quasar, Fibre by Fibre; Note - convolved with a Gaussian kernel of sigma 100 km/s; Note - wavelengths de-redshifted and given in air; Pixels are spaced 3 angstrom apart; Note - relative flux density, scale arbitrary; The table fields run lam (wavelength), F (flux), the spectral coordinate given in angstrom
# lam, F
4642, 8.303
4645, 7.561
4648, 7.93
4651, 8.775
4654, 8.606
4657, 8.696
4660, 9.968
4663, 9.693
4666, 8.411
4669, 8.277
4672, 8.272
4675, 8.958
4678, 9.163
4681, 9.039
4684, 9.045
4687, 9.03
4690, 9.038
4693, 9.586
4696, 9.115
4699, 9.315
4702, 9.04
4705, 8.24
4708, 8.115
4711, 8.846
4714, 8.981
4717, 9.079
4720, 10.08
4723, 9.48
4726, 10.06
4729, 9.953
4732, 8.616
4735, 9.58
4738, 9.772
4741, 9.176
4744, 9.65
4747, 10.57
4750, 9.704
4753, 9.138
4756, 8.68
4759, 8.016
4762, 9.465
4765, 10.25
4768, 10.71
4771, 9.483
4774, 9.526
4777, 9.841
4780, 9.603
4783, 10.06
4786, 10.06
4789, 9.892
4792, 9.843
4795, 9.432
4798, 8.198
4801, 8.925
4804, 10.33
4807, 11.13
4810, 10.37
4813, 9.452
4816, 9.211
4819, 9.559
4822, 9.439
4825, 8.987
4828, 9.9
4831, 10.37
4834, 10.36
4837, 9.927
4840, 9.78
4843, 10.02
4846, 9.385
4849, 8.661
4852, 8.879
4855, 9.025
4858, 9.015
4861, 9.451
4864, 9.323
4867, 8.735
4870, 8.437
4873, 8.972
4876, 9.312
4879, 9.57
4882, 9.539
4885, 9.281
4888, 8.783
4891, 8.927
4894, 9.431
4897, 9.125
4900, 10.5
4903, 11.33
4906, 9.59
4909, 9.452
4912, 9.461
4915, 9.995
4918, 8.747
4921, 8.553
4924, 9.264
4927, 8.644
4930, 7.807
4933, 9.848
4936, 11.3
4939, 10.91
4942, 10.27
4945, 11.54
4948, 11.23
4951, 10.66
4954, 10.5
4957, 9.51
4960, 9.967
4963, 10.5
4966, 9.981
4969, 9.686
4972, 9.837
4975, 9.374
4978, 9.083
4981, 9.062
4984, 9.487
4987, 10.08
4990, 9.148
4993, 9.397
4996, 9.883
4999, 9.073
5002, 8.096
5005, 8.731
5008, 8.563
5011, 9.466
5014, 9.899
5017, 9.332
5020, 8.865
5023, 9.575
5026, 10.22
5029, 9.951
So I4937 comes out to 10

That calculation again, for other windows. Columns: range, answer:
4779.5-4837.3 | 9.75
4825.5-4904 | 9.45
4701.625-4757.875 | 9.3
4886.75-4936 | 9.4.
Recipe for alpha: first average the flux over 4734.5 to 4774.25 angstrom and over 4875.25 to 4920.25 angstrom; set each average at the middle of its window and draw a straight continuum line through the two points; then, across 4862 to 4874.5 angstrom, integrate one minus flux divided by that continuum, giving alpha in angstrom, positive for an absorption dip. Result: 0.84 angstrom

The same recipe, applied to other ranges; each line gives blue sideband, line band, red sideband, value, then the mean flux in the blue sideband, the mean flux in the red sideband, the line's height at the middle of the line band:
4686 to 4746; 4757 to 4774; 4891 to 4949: -0.3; 9.25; 9.81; 9.39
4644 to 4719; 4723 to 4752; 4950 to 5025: -2.2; 8.85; 9.51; 8.97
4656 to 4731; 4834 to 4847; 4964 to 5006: -0.9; 9.1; 9.37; 9.24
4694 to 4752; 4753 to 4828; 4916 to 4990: -1.0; 9.34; 9.81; 9.48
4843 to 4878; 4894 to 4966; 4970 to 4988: -4.8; 9.07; 9.48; 9.31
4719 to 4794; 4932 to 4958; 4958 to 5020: -3.3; 9.64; 9.42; 9.46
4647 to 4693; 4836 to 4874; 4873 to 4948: 1.1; 8.89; 9.65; 9.48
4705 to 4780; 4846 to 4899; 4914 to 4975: 3.5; 9.43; 9.92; 9.75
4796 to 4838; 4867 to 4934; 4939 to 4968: 5.9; 9.72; 10.5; 10.2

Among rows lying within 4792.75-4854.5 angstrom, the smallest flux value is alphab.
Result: 8.198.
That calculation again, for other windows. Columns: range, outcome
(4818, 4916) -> 8.437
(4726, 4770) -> 8.016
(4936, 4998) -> 9.062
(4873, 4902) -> 8.783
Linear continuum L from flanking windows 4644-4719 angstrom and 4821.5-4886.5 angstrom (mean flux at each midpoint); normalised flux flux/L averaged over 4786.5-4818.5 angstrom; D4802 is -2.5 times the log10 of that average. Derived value -0.05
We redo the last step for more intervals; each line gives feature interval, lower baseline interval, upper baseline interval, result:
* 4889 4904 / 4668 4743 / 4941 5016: -0.03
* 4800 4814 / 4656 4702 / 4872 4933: -0.10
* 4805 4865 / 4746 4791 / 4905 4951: 0.01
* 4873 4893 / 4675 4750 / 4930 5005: 0.05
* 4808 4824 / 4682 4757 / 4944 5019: -0.02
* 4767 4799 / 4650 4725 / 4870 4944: -0.05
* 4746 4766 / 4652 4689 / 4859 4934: -0.03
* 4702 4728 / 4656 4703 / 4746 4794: 0.02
